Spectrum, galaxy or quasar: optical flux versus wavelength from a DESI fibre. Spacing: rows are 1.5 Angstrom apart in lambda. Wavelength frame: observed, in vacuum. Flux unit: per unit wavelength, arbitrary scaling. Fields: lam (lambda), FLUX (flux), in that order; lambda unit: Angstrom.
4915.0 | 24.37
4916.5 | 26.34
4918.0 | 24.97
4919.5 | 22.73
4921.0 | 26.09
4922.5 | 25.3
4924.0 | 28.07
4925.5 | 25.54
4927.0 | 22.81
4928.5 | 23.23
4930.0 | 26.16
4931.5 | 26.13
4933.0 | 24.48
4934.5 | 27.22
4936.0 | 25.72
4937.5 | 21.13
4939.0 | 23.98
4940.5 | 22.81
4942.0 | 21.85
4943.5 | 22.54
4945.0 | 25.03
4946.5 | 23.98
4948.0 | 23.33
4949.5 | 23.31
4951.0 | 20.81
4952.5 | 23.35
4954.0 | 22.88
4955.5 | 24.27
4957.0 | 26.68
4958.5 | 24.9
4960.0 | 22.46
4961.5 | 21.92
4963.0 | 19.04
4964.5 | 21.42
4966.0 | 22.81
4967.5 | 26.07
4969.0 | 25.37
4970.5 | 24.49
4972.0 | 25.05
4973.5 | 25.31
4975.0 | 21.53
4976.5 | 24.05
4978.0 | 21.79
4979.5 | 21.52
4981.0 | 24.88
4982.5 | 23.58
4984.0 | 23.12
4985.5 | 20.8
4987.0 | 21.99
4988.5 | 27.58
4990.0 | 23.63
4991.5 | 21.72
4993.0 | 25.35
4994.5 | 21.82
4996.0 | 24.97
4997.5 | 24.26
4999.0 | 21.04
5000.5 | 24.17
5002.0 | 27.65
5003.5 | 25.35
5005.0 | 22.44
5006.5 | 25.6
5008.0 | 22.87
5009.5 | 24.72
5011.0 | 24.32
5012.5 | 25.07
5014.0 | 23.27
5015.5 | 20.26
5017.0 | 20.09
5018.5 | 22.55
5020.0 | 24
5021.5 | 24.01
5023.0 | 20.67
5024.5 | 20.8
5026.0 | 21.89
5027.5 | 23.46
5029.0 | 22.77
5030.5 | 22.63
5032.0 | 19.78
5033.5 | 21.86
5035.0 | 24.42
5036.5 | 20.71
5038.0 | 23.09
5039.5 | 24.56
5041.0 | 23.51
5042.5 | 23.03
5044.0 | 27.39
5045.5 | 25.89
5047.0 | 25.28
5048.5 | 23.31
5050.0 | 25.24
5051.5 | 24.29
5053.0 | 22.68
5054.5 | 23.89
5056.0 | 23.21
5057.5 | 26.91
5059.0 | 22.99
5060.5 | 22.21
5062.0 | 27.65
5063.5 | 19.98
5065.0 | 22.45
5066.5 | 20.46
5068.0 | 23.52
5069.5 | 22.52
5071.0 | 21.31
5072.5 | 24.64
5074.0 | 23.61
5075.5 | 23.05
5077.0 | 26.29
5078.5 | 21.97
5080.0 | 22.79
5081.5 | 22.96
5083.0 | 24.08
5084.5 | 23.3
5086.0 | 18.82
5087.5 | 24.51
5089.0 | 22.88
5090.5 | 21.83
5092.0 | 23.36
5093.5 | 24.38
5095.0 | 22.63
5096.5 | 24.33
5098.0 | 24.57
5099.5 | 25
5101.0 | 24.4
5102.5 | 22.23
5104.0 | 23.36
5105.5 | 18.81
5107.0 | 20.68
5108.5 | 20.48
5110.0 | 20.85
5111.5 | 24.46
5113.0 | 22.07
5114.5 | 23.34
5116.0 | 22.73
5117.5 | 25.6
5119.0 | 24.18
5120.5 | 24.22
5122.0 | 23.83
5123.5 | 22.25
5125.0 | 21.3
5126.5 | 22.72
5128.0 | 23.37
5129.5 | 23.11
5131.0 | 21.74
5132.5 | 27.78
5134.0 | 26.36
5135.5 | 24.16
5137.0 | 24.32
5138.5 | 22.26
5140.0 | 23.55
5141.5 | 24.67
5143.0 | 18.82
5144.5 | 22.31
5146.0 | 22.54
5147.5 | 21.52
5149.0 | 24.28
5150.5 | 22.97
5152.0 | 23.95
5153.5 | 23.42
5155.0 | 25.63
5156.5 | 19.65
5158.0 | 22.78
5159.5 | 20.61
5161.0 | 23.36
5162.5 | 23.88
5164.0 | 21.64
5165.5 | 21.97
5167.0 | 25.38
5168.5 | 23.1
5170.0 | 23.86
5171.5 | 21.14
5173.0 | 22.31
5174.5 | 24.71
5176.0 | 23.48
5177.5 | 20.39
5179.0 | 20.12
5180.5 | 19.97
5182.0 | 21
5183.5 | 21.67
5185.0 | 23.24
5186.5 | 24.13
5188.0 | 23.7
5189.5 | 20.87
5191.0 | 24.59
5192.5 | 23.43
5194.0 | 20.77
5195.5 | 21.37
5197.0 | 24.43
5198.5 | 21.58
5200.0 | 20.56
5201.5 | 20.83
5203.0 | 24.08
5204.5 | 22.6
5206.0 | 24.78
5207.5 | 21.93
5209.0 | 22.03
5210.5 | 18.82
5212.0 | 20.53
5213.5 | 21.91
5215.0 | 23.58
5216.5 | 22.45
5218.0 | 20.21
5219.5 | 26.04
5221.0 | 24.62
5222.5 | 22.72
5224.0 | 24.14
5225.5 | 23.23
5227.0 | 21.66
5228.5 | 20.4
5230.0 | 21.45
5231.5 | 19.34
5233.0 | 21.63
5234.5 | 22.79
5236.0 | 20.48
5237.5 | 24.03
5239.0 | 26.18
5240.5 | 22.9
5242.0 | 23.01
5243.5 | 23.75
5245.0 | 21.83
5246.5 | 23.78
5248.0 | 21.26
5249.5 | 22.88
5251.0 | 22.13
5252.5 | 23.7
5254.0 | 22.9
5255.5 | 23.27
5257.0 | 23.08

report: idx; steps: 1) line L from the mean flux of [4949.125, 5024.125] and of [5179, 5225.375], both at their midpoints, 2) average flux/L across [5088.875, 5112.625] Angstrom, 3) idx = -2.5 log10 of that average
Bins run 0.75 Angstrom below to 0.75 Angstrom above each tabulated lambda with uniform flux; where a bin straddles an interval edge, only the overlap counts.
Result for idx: 0.01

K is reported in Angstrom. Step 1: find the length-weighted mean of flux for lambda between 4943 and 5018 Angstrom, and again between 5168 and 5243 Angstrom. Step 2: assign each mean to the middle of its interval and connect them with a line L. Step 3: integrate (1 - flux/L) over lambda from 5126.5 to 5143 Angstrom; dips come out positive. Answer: -0.8 Angstrom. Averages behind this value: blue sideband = 23.5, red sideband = 22.4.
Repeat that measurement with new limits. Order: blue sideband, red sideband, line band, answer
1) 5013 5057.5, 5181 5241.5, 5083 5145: -0.74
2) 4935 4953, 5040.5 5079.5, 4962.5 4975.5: -0.14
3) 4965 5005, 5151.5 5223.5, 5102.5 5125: 0.39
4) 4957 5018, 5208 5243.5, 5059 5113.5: 0.43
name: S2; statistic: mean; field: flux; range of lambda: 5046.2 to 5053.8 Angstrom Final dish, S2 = 24.2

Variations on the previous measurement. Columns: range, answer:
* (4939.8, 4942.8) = 22.3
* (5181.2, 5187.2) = 22.5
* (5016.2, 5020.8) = 22.2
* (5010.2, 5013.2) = 24.7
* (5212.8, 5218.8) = 22.1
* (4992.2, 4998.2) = 24.1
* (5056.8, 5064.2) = 24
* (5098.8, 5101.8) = 24.7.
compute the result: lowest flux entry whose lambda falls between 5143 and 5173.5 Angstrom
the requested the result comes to 18.82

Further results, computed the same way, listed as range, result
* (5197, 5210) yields 20.56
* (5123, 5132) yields 21.3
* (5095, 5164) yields 18.81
